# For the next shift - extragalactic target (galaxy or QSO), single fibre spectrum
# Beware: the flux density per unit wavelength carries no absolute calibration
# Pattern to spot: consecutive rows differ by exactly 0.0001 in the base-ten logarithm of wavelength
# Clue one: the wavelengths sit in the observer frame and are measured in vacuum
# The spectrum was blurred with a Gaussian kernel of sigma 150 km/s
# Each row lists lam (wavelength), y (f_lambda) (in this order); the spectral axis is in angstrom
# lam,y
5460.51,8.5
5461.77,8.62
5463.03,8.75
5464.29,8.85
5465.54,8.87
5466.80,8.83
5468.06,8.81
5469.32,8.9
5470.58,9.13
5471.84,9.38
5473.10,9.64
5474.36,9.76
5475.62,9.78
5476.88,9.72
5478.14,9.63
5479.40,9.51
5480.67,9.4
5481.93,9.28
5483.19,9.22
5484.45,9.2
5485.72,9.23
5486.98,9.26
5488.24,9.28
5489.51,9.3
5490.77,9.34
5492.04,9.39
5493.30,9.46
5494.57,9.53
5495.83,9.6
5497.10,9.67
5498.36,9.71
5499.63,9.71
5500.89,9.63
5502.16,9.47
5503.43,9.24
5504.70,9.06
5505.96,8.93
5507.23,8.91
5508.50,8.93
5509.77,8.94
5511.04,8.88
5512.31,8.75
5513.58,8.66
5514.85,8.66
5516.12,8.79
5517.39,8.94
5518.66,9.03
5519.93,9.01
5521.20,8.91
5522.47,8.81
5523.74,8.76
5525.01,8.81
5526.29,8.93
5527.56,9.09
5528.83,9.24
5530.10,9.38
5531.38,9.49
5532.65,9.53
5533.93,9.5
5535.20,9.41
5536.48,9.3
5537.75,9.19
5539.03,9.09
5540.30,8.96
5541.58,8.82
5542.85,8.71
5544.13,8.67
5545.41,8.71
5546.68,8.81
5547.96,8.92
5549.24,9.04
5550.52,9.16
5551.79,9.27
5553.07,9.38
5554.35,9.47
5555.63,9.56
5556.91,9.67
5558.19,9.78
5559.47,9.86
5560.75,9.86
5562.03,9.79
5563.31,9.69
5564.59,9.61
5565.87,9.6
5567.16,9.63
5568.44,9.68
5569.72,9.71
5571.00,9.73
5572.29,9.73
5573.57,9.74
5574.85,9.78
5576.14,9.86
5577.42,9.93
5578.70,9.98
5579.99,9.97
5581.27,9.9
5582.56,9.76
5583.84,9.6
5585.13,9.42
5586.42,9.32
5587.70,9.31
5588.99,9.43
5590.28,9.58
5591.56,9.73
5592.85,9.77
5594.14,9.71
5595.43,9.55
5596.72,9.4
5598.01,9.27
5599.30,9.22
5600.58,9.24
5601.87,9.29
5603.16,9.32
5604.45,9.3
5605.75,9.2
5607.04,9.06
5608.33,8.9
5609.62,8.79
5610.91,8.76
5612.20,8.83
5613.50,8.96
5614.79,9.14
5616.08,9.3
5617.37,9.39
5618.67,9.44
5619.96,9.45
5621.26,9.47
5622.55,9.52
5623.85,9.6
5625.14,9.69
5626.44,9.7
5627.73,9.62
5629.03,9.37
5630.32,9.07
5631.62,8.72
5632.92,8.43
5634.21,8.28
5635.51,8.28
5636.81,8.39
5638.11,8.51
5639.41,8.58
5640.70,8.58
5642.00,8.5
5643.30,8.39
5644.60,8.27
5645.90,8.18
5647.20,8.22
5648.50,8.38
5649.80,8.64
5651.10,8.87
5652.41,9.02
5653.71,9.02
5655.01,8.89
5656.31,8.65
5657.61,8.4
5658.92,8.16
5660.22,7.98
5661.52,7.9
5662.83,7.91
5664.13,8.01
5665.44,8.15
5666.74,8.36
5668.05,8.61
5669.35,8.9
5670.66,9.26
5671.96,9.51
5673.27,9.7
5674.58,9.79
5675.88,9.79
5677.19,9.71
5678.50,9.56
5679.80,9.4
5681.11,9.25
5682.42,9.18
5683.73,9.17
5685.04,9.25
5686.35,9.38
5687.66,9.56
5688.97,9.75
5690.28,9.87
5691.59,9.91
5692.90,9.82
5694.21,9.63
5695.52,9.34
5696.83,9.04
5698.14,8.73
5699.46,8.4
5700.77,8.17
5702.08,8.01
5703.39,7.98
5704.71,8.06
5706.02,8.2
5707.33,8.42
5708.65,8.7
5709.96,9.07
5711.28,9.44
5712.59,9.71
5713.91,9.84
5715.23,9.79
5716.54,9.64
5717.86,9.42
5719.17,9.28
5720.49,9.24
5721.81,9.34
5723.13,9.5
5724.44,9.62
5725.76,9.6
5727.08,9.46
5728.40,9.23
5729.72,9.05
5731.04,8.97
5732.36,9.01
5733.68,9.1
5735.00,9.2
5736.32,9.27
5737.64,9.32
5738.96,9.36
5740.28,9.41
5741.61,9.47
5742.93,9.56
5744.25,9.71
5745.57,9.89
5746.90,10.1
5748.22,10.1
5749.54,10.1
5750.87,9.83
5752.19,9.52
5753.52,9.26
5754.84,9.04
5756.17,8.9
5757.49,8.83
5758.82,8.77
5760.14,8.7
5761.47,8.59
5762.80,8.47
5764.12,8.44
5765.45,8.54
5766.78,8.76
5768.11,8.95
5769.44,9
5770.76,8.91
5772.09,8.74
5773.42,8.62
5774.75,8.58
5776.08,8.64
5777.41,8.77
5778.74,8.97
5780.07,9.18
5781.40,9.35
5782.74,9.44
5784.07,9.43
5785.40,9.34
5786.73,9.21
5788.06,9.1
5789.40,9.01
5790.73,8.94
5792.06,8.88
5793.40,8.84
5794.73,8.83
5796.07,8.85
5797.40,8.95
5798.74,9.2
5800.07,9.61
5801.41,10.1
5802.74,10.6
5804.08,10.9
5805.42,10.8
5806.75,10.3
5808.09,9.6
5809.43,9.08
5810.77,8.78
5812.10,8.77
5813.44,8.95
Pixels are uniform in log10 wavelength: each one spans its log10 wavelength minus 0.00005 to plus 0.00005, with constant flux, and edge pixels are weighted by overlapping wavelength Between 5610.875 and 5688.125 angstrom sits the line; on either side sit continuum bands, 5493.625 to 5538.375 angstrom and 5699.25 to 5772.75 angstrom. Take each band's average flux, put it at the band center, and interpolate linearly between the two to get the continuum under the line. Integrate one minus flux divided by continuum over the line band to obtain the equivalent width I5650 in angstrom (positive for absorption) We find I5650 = 1.9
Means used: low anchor 9.16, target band 8.92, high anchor 9.13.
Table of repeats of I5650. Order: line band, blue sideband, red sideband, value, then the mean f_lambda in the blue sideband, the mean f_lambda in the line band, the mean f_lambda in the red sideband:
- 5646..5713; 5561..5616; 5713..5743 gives 3.57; 9.48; 8.91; 9.37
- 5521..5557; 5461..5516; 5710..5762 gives 0.53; 9.22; 9.12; 9.39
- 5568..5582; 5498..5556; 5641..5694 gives -1.22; 9.09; 9.82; 8.94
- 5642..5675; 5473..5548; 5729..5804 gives 2.11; 9.19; 8.59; 9.18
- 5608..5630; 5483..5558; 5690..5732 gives -0.35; 9.16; 9.3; 9.13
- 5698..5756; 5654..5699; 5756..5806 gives -0.95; 9.07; 9.23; 9.1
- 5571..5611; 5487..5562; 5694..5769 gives -1.38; 9.19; 9.49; 9.14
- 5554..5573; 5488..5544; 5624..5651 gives -1.52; 9.15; 9.69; 8.71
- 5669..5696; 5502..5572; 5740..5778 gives -1.13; 9.2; 9.52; 9.11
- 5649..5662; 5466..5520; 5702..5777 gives 0.87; 9.24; 8.56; 9.13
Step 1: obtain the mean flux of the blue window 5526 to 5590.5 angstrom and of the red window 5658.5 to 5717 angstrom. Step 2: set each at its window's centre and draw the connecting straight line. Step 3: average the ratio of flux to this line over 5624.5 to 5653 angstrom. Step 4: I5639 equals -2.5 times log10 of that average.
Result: 0.06 mag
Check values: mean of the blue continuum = 9.44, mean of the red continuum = 9.02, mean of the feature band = 8.71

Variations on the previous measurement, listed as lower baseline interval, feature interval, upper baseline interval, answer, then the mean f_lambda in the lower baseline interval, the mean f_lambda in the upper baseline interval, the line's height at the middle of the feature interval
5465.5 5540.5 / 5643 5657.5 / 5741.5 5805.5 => 0.08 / 9.22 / 9.21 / 9.22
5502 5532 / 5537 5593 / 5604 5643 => -0.06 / 8.98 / 9.02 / 9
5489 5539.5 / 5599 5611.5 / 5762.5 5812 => 0.01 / 9.17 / 9.18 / 9.18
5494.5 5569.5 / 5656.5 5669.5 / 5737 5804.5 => 0.12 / 9.22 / 9.2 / 9.21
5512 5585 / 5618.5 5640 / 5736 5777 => 0.02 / 9.33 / 9.14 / 9.26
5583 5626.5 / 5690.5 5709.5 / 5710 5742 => 0.07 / 9.34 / 9.38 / 9.37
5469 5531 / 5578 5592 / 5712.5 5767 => -0.04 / 9.22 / 9.31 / 9.25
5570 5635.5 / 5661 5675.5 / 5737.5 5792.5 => 0.06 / 9.38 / 9.14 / 9.28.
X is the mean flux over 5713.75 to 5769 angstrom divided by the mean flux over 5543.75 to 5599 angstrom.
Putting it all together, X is 1.0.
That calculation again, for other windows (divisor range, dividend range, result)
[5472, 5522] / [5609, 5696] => 0.97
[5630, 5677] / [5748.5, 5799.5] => 1.04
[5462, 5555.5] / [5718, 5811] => 1.01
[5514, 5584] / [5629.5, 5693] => 0.95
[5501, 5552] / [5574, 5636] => 1.04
